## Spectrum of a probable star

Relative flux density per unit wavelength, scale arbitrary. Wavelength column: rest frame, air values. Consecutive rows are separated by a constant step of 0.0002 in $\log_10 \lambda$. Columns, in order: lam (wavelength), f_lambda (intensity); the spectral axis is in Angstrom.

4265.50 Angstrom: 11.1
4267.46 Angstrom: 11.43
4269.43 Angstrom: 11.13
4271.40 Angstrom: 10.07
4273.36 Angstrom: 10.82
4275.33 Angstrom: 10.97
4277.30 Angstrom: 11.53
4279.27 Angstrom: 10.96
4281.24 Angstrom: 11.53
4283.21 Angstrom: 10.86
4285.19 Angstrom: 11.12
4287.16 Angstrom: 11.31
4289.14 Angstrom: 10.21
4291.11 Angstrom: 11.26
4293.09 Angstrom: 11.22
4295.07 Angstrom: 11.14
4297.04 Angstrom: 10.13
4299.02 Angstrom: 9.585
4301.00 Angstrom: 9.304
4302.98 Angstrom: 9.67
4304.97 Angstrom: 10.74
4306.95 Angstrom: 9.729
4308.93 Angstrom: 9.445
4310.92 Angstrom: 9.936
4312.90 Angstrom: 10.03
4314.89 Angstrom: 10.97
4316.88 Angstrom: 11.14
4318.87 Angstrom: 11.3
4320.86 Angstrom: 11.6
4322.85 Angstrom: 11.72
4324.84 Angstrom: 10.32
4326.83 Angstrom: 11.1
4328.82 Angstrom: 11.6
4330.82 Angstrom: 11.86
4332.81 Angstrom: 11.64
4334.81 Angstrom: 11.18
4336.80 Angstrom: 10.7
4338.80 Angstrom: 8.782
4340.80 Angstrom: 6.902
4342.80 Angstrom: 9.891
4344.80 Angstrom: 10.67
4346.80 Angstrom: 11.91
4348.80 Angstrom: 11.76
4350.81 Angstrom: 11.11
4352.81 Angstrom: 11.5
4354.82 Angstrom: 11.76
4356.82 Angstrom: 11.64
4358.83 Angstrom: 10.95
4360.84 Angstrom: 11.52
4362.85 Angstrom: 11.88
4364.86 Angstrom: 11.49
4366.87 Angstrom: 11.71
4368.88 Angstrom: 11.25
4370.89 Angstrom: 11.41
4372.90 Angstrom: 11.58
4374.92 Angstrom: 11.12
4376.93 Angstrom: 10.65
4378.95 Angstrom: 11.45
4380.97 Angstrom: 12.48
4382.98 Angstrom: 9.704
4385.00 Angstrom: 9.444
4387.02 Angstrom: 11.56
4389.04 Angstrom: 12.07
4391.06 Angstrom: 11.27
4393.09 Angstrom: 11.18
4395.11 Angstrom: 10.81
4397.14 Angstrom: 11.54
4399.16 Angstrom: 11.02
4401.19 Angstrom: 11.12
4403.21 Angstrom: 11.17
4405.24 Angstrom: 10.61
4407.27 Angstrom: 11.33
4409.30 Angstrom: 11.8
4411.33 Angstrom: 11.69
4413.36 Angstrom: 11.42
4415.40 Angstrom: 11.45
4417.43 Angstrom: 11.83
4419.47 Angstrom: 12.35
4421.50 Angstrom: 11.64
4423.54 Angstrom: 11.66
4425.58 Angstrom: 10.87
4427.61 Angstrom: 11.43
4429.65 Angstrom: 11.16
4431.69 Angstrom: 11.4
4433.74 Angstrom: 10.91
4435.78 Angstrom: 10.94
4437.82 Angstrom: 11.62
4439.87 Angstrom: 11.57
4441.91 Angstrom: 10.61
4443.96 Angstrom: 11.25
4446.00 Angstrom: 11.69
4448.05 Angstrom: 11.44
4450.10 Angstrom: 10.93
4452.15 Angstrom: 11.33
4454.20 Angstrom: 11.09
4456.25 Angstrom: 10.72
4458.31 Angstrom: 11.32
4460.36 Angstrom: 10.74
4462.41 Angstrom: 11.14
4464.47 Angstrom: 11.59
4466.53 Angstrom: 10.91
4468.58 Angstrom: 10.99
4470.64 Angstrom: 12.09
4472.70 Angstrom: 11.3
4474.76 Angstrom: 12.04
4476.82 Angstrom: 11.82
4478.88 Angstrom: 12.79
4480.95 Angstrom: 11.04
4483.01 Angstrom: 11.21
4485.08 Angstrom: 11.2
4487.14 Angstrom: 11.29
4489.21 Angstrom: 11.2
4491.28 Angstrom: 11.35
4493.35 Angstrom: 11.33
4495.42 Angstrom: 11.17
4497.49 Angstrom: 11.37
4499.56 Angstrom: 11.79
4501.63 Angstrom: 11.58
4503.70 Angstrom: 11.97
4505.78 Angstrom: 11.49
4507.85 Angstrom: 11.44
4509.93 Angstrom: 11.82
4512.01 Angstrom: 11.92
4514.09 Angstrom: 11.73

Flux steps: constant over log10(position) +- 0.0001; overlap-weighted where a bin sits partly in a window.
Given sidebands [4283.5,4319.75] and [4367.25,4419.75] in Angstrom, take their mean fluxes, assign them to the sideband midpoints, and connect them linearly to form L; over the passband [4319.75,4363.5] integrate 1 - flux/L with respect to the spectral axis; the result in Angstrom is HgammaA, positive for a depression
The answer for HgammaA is -0.7 Angstrom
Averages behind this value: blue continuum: 10.5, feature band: 11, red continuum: 11.3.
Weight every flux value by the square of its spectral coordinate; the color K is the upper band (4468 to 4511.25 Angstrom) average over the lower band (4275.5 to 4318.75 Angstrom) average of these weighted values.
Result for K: 1.19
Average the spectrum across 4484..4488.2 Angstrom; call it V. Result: 11.2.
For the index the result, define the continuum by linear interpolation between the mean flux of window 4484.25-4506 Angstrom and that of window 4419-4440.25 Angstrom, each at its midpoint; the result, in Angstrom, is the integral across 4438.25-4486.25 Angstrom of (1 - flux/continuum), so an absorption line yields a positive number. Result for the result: 0.3 Angstrom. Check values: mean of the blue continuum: 11.4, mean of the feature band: 11.3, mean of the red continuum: 11.4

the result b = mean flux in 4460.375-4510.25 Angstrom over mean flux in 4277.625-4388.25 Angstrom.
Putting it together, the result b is 1.06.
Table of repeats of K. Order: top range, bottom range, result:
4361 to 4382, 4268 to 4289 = 1.09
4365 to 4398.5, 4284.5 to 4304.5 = 1.11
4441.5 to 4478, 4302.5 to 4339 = 1.12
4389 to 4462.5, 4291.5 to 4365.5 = 1.10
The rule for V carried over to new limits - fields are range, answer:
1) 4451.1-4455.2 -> 11.2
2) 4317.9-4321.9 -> 11.5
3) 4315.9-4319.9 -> 11.2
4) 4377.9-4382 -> 11.9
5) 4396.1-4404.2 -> 11.2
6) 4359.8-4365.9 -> 11.6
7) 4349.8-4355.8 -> 11.4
